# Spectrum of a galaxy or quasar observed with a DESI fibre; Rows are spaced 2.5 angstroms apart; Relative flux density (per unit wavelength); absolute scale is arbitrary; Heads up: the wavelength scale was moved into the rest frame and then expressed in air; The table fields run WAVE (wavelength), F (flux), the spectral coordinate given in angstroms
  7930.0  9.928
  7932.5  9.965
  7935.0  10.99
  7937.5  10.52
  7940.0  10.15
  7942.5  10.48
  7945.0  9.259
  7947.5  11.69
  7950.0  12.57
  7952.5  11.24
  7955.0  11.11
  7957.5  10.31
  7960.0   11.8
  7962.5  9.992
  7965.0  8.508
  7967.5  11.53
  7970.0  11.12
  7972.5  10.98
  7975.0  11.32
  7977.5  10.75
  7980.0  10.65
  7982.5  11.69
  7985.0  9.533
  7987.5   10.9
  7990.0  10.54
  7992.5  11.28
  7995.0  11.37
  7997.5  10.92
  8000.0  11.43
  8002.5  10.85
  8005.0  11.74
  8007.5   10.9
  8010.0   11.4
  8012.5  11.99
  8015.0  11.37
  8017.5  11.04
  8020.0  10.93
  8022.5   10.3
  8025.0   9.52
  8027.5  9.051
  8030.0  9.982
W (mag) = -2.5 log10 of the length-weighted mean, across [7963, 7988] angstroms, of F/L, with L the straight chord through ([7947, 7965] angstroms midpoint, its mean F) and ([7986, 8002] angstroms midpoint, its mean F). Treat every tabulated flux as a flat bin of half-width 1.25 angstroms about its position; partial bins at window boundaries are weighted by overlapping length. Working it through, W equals 0.04 mag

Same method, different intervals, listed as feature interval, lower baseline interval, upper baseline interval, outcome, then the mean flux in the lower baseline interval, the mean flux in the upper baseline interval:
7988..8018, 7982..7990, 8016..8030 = -0.08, 10.6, 10.2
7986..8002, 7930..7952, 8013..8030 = -0.05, 10.7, 10.4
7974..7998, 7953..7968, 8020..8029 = -0.07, 10.5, 9.82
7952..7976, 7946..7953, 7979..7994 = 0.06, 11.8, 10.8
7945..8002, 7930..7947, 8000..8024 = -0.02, 10.3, 11.2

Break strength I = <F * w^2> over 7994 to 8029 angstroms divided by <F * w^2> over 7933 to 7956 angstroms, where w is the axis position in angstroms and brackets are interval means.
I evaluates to 1.0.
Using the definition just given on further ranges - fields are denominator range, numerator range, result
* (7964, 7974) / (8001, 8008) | 1.07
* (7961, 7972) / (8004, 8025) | 1.08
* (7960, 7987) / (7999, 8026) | 1.05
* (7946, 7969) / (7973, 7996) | 1.00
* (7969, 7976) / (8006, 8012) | 1.02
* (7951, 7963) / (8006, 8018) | 1.05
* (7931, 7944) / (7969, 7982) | 1.07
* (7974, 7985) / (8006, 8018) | 1.05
